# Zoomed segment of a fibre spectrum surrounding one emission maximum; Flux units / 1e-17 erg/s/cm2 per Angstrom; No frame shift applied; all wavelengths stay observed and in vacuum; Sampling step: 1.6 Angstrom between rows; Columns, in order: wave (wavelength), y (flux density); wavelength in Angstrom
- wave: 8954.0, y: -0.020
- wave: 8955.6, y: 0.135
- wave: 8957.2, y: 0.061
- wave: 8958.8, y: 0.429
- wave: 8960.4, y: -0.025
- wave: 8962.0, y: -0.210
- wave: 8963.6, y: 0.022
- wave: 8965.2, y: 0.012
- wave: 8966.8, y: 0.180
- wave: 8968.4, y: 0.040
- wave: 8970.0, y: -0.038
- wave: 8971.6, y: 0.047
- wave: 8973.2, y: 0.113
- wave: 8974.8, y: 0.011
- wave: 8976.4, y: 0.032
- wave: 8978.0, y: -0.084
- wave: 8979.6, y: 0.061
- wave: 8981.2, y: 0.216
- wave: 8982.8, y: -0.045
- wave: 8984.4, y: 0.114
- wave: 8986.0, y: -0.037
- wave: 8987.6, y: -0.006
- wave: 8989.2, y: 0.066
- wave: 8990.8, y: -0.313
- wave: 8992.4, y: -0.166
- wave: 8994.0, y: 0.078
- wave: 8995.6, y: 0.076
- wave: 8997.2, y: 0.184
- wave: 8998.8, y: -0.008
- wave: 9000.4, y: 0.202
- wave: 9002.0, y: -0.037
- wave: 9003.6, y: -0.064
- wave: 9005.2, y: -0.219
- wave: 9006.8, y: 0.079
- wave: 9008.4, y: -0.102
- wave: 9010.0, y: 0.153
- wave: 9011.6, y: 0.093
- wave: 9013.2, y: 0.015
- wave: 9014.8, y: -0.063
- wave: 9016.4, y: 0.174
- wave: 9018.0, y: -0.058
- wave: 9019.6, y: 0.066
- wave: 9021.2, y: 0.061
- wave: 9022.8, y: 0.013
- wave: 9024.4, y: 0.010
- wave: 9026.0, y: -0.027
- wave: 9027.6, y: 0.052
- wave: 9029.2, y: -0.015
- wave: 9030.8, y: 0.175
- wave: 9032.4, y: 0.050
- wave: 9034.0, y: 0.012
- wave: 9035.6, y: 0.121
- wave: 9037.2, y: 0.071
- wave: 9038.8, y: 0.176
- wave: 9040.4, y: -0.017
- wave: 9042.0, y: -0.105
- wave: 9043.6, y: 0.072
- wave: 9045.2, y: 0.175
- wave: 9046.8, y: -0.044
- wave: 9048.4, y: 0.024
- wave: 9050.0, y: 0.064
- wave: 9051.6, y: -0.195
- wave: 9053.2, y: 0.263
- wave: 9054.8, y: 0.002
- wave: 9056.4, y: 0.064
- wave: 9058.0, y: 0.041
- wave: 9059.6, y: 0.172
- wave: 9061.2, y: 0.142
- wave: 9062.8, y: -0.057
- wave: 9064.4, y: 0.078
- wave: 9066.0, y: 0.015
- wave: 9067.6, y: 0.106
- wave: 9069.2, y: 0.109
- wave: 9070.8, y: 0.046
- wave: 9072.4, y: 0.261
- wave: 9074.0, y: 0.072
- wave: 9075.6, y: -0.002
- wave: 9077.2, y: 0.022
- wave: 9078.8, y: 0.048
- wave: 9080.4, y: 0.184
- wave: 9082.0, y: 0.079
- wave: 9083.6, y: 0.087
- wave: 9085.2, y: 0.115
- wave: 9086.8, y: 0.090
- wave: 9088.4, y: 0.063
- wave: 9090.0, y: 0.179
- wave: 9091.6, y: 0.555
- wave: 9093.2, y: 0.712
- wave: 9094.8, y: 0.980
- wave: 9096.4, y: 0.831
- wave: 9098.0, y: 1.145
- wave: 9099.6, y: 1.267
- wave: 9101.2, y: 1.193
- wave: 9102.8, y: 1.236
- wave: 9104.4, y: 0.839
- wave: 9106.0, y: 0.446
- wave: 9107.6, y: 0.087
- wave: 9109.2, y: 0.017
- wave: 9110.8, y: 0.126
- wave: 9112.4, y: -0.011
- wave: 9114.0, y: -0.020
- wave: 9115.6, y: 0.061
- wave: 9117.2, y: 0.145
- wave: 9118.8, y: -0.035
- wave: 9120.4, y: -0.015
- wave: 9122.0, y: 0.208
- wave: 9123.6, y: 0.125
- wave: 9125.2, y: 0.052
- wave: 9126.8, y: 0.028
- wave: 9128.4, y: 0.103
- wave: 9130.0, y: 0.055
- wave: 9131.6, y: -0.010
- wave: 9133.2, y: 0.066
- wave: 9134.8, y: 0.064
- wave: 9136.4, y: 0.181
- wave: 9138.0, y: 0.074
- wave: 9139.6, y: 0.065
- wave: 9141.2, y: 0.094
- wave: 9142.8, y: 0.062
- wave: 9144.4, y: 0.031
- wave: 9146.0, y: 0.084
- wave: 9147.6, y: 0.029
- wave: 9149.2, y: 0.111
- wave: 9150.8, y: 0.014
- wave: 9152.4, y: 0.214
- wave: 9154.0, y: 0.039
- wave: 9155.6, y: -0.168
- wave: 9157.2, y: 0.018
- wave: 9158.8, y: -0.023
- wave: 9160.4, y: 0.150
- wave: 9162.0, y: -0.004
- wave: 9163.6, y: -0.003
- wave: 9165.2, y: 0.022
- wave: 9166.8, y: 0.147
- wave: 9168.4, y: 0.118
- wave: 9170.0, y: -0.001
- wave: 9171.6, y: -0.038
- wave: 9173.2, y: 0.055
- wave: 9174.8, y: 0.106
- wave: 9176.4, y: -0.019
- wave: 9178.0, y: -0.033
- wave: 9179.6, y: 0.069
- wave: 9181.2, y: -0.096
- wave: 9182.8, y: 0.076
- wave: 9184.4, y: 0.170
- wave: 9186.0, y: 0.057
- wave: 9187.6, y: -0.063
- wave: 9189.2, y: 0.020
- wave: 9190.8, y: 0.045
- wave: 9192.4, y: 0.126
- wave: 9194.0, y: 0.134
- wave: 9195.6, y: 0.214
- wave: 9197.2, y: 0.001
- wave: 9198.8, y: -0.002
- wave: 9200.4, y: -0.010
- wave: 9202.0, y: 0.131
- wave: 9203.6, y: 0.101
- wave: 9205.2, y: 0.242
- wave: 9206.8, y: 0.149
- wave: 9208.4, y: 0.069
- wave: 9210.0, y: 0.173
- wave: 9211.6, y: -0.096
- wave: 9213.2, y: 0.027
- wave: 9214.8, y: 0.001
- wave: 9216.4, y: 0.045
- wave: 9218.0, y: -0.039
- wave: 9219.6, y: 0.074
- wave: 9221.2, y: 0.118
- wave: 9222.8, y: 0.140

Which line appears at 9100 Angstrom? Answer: [O II]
